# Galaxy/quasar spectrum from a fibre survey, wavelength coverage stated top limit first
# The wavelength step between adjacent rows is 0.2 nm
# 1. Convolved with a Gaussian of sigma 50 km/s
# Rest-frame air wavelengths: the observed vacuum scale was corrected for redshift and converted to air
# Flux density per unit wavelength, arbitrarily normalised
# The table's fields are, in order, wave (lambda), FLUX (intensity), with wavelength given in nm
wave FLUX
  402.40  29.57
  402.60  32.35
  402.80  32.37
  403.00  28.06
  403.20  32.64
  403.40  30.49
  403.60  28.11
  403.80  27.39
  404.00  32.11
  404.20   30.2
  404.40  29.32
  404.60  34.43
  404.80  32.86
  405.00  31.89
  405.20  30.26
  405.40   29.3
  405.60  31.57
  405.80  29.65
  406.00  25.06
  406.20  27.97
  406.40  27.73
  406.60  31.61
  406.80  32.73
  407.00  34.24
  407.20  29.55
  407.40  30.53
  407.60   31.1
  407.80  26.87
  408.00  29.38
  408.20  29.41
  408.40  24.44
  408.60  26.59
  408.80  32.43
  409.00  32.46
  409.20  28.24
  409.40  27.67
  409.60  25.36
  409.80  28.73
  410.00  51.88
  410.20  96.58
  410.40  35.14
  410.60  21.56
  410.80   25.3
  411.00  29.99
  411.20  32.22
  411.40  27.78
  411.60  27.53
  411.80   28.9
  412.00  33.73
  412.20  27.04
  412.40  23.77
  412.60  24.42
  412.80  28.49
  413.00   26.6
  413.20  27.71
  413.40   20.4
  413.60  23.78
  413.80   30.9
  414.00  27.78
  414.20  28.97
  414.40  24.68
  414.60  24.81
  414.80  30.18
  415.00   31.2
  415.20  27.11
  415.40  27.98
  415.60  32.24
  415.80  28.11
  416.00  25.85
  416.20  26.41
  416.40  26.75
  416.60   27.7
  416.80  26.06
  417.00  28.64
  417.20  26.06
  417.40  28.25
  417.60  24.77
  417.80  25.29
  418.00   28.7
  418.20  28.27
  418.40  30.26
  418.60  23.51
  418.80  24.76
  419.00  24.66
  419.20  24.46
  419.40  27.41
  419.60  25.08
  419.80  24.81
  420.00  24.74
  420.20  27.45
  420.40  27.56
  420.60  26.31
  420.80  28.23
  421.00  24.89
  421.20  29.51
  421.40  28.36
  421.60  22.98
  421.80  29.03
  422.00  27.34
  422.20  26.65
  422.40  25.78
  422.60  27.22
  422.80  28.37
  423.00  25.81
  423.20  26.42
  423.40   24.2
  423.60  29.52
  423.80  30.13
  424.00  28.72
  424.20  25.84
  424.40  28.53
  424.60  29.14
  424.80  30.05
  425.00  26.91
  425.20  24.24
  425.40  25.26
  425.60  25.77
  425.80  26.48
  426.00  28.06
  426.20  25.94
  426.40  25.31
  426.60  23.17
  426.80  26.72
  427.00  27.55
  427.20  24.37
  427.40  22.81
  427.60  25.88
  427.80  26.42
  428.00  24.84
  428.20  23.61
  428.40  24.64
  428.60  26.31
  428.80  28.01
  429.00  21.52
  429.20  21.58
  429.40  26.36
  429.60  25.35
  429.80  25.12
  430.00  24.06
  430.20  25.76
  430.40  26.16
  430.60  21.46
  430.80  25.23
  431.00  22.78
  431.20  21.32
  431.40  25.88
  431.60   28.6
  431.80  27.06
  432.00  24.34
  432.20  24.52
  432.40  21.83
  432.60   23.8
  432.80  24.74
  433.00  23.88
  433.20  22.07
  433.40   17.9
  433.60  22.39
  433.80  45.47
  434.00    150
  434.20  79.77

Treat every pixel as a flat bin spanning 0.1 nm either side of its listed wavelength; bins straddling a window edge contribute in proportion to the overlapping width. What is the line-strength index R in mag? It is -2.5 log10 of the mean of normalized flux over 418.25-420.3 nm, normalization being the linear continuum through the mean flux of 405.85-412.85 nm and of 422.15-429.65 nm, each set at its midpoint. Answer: 0.099 mag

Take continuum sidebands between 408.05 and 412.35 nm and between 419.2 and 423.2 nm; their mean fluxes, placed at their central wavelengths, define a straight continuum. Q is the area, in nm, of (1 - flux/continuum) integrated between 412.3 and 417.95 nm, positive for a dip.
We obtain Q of 0.58 nm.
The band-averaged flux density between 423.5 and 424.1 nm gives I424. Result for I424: 29.5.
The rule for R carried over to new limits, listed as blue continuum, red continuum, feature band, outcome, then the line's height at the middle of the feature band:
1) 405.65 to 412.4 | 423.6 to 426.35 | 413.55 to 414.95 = 0.10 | 30.3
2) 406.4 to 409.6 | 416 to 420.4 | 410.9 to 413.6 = 0.03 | 28.3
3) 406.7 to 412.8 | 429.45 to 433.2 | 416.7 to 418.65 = 0.08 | 29.1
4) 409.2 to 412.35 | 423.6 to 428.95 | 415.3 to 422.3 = 0.13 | 30.2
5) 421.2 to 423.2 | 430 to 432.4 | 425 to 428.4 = 0.02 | 25.8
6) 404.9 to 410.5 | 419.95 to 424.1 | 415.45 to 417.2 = 0.07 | 29.4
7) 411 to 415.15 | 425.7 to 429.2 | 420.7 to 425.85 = -0.05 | 26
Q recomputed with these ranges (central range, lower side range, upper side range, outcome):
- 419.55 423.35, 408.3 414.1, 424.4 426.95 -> 0.16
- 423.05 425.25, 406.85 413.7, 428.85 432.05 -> -0.09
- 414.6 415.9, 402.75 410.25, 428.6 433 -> 0.00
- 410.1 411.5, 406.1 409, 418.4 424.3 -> -0.45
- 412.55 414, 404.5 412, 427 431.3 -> 0.19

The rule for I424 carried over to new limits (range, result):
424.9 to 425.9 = 25.7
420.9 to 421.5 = 27.6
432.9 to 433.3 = 23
